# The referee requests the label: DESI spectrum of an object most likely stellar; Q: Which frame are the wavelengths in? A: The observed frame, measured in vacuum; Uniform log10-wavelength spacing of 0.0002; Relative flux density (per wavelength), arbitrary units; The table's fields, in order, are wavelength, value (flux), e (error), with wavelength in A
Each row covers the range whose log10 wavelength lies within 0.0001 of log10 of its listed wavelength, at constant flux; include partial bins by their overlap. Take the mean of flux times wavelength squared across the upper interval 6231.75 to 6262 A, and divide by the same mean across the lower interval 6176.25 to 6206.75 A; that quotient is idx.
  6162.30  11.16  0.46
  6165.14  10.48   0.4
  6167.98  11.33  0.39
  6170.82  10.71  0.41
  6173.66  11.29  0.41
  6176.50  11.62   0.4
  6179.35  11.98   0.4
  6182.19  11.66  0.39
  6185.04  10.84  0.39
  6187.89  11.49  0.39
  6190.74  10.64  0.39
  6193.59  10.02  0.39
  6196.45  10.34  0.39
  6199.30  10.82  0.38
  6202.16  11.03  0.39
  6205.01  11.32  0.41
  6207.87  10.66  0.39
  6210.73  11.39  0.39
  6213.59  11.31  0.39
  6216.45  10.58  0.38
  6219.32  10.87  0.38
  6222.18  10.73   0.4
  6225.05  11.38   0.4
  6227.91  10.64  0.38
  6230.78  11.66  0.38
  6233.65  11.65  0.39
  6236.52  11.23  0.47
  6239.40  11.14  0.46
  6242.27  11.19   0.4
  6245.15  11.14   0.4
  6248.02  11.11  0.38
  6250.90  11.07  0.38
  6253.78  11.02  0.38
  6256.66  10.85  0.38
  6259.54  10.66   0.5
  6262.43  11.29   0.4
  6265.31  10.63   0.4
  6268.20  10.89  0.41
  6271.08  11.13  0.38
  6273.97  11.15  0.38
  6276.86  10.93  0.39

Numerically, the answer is 1.02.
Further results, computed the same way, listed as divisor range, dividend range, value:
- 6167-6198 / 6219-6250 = 1.03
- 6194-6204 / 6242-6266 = 1.05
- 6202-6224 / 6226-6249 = 1.03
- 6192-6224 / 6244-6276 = 1.03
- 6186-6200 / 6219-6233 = 1.05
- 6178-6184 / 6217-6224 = 0.93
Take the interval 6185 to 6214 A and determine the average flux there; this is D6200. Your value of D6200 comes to 10.9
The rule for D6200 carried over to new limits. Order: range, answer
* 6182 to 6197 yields 10.8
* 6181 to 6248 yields 11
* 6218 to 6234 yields 11.1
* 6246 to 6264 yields 11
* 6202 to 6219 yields 11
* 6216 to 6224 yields 10.8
